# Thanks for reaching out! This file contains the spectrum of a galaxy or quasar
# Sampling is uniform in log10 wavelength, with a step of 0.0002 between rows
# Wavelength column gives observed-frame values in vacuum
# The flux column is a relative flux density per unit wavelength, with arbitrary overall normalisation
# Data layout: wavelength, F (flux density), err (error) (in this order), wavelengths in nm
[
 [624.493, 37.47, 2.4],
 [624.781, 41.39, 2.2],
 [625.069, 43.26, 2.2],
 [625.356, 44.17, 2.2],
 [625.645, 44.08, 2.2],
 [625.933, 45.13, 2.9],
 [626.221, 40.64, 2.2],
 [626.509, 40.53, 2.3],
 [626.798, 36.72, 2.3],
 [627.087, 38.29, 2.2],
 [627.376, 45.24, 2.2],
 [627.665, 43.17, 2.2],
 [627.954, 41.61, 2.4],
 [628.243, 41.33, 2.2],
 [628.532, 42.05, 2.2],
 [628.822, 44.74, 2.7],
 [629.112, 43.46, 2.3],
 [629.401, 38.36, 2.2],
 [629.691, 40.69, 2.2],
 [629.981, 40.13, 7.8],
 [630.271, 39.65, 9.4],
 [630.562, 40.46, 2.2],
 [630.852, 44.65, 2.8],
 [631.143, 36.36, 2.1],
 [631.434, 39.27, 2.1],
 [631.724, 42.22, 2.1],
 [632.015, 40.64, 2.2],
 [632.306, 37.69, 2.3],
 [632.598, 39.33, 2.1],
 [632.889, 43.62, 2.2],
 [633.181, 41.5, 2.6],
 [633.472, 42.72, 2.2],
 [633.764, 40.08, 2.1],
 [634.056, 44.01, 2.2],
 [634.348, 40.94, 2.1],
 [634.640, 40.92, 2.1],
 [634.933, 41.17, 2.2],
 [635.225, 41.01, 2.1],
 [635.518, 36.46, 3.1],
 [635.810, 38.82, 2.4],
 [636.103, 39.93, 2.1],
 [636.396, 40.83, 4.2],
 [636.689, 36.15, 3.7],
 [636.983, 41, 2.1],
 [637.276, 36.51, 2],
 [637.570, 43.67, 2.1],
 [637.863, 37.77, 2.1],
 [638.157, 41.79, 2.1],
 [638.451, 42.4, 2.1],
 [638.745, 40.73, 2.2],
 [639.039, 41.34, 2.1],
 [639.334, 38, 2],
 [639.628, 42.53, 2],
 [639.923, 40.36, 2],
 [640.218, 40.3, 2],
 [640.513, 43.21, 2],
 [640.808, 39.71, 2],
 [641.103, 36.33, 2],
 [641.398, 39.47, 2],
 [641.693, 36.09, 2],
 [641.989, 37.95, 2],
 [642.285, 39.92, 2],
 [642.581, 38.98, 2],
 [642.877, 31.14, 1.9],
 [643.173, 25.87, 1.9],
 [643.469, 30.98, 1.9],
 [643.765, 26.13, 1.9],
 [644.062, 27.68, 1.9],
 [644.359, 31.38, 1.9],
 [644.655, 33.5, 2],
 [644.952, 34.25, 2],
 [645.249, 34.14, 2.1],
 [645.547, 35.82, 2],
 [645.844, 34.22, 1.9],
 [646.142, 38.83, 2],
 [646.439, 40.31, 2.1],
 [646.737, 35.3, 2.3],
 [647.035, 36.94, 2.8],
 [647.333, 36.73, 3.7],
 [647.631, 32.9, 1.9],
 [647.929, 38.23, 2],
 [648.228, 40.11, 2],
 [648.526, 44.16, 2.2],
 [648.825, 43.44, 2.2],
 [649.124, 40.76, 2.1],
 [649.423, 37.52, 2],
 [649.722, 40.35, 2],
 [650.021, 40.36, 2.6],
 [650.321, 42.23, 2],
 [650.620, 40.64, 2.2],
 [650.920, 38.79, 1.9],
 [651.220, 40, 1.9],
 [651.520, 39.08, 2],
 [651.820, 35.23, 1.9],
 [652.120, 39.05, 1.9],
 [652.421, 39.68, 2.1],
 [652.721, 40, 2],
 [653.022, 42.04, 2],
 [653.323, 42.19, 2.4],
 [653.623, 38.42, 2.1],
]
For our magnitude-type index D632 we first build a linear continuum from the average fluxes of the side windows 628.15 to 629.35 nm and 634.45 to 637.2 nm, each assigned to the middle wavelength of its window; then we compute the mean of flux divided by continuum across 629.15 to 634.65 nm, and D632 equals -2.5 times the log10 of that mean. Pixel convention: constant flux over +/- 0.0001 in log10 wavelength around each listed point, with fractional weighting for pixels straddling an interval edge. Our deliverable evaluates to 0.01 mag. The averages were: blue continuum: 42.6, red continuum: 39.5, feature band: 40.8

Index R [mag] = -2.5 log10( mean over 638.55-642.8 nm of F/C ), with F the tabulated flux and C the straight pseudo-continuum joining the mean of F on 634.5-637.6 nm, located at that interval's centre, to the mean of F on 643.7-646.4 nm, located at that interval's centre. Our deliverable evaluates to -0.09 mag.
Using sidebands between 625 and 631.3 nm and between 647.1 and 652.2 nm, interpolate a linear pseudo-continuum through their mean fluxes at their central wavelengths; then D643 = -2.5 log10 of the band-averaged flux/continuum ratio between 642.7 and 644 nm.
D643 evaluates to 0.360 mag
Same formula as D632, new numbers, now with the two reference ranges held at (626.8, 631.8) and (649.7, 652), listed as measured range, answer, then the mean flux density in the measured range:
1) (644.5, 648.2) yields 0.109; 36.1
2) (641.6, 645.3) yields 0.216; 32.8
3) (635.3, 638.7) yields 0.025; 39.6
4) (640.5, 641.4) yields 0.029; 39.2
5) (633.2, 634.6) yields -0.028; 41.8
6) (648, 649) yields -0.065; 42.2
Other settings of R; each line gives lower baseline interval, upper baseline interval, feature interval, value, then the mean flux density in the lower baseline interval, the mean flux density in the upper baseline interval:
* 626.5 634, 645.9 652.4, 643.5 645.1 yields 0.277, 41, 39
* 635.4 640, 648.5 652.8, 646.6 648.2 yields 0.103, 39.9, 40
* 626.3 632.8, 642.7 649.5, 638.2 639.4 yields -0.088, 40.8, 35.2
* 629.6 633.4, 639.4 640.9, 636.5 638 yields 0.050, 40.5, 41.1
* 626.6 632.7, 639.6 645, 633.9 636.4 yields -0.055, 40.8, 35.4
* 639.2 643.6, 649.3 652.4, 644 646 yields 0.150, 37.4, 39.3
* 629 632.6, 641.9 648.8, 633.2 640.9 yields -0.068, 40.2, 35.2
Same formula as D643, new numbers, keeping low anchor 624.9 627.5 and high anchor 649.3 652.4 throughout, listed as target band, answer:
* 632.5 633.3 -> -0.01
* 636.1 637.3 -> 0.05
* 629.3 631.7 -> 0.04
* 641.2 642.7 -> 0.05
